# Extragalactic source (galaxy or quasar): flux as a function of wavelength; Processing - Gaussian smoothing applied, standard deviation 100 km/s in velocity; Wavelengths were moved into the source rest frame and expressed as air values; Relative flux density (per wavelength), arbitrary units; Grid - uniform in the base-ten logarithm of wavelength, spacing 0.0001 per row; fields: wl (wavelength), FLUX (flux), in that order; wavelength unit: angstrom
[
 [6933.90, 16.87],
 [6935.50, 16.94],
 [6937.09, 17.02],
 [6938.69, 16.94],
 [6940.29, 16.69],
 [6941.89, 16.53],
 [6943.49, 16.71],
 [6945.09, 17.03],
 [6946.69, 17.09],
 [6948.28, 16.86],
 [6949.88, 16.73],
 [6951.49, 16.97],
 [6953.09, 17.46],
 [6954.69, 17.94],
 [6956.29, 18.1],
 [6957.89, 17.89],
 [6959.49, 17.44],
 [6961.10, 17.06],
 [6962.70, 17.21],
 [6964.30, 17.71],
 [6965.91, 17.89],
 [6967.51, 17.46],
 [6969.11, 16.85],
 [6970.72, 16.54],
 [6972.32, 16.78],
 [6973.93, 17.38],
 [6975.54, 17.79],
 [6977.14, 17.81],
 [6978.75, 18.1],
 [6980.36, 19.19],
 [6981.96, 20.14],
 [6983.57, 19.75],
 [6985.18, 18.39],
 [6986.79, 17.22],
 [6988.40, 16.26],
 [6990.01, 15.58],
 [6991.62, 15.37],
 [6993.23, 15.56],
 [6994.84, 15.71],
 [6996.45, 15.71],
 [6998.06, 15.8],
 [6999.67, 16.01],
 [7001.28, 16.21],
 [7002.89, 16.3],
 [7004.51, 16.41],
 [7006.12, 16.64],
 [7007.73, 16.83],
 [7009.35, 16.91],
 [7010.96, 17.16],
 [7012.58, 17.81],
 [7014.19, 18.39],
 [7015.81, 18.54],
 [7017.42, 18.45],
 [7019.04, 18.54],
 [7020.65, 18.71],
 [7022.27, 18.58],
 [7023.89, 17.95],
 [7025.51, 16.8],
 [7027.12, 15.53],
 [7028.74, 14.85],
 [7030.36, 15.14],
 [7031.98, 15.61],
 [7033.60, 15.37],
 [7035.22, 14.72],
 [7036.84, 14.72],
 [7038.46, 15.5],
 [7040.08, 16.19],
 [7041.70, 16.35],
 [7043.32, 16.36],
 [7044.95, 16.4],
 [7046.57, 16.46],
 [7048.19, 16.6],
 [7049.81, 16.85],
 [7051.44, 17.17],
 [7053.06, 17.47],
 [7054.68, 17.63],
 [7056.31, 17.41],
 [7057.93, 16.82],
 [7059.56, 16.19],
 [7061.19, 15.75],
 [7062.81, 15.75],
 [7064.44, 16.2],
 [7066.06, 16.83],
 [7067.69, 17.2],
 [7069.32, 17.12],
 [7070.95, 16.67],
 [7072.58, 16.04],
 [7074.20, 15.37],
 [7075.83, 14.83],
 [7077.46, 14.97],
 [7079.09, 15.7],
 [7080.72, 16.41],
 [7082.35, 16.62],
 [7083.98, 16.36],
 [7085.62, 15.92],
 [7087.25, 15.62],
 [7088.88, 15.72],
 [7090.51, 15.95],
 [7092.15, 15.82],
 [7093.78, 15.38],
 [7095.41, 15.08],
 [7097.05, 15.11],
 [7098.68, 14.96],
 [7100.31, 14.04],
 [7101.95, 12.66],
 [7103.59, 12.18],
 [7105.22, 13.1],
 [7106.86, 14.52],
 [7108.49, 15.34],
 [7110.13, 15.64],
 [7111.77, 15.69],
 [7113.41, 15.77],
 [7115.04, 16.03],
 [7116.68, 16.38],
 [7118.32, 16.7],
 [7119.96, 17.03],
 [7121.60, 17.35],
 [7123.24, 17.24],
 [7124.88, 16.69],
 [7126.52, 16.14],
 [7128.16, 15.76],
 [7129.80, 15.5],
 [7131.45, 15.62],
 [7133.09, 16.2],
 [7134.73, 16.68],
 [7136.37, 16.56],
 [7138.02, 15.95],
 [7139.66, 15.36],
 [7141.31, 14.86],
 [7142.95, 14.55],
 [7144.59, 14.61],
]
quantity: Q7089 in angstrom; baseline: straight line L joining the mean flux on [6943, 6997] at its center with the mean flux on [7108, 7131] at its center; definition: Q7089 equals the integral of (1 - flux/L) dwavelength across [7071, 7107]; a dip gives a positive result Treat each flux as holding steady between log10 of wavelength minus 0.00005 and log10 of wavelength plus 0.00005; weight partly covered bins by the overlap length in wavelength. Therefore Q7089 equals 2.8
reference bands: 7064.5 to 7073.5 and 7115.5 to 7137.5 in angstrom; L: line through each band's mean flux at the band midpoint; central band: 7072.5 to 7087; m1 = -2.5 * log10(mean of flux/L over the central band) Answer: 0.06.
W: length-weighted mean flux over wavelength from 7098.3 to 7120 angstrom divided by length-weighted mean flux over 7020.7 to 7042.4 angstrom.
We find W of 0.93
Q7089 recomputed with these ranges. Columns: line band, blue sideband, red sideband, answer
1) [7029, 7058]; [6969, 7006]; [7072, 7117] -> -0.29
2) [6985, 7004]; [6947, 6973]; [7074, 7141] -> 0.90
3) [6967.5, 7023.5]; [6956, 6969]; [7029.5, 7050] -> -1.60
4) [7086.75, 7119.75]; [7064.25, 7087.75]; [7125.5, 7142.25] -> 1.83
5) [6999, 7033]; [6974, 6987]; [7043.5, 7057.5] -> 1.40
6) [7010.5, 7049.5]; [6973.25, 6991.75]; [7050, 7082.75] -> 0.78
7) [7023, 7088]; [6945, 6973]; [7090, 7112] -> -3.01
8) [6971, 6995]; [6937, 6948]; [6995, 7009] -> -1.45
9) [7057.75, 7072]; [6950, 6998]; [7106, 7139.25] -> 0.09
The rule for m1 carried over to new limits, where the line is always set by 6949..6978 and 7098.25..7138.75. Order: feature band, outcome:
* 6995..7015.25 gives 0.01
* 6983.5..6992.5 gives 0.02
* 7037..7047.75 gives 0.02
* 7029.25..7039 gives 0.10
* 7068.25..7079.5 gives 0.02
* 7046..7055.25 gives -0.04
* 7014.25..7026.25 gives -0.09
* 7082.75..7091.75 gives 0.00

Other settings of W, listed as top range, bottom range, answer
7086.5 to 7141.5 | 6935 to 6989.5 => 0.89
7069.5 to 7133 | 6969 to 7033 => 0.91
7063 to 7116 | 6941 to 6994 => 0.89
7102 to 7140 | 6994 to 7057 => 0.95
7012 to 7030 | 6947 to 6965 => 1.01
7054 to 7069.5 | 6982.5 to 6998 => 1.00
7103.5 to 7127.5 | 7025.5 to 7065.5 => 0.98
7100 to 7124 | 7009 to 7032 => 0.88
